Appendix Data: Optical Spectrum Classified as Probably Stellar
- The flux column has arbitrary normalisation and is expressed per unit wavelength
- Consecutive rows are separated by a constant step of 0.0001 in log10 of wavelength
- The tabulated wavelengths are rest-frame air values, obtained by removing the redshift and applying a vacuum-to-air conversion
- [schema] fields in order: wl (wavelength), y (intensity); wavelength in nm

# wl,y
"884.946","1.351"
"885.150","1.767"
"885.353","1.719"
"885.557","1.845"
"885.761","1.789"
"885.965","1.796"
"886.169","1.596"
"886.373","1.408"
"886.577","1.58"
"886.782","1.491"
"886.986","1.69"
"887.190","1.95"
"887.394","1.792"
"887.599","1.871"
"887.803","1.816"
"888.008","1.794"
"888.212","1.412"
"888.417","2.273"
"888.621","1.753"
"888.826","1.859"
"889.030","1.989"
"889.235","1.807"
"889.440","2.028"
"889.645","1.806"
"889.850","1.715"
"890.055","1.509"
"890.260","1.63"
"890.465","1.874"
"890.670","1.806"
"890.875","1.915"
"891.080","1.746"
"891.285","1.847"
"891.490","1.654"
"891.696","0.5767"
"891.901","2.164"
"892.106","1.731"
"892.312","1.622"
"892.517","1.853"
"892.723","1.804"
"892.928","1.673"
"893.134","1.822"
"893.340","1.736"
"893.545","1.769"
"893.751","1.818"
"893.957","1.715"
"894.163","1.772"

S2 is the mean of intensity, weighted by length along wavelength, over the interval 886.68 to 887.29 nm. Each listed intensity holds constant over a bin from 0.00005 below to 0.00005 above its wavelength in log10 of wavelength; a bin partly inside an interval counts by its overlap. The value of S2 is 1.71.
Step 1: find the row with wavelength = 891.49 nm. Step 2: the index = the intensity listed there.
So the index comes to 1.654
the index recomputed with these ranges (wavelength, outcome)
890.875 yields 1.915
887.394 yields 1.792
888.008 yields 1.794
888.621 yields 1.753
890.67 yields 1.806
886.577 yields 1.58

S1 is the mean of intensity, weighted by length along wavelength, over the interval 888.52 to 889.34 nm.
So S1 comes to 1.85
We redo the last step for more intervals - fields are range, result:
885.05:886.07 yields 1.78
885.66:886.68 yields 1.63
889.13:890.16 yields 1.77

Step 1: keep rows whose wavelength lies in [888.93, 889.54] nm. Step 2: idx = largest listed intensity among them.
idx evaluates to 2.028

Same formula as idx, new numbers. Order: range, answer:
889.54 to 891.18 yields 1.915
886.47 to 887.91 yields 1.95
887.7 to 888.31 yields 1.816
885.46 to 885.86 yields 1.845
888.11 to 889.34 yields 2.273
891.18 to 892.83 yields 2.164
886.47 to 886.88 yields 1.58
